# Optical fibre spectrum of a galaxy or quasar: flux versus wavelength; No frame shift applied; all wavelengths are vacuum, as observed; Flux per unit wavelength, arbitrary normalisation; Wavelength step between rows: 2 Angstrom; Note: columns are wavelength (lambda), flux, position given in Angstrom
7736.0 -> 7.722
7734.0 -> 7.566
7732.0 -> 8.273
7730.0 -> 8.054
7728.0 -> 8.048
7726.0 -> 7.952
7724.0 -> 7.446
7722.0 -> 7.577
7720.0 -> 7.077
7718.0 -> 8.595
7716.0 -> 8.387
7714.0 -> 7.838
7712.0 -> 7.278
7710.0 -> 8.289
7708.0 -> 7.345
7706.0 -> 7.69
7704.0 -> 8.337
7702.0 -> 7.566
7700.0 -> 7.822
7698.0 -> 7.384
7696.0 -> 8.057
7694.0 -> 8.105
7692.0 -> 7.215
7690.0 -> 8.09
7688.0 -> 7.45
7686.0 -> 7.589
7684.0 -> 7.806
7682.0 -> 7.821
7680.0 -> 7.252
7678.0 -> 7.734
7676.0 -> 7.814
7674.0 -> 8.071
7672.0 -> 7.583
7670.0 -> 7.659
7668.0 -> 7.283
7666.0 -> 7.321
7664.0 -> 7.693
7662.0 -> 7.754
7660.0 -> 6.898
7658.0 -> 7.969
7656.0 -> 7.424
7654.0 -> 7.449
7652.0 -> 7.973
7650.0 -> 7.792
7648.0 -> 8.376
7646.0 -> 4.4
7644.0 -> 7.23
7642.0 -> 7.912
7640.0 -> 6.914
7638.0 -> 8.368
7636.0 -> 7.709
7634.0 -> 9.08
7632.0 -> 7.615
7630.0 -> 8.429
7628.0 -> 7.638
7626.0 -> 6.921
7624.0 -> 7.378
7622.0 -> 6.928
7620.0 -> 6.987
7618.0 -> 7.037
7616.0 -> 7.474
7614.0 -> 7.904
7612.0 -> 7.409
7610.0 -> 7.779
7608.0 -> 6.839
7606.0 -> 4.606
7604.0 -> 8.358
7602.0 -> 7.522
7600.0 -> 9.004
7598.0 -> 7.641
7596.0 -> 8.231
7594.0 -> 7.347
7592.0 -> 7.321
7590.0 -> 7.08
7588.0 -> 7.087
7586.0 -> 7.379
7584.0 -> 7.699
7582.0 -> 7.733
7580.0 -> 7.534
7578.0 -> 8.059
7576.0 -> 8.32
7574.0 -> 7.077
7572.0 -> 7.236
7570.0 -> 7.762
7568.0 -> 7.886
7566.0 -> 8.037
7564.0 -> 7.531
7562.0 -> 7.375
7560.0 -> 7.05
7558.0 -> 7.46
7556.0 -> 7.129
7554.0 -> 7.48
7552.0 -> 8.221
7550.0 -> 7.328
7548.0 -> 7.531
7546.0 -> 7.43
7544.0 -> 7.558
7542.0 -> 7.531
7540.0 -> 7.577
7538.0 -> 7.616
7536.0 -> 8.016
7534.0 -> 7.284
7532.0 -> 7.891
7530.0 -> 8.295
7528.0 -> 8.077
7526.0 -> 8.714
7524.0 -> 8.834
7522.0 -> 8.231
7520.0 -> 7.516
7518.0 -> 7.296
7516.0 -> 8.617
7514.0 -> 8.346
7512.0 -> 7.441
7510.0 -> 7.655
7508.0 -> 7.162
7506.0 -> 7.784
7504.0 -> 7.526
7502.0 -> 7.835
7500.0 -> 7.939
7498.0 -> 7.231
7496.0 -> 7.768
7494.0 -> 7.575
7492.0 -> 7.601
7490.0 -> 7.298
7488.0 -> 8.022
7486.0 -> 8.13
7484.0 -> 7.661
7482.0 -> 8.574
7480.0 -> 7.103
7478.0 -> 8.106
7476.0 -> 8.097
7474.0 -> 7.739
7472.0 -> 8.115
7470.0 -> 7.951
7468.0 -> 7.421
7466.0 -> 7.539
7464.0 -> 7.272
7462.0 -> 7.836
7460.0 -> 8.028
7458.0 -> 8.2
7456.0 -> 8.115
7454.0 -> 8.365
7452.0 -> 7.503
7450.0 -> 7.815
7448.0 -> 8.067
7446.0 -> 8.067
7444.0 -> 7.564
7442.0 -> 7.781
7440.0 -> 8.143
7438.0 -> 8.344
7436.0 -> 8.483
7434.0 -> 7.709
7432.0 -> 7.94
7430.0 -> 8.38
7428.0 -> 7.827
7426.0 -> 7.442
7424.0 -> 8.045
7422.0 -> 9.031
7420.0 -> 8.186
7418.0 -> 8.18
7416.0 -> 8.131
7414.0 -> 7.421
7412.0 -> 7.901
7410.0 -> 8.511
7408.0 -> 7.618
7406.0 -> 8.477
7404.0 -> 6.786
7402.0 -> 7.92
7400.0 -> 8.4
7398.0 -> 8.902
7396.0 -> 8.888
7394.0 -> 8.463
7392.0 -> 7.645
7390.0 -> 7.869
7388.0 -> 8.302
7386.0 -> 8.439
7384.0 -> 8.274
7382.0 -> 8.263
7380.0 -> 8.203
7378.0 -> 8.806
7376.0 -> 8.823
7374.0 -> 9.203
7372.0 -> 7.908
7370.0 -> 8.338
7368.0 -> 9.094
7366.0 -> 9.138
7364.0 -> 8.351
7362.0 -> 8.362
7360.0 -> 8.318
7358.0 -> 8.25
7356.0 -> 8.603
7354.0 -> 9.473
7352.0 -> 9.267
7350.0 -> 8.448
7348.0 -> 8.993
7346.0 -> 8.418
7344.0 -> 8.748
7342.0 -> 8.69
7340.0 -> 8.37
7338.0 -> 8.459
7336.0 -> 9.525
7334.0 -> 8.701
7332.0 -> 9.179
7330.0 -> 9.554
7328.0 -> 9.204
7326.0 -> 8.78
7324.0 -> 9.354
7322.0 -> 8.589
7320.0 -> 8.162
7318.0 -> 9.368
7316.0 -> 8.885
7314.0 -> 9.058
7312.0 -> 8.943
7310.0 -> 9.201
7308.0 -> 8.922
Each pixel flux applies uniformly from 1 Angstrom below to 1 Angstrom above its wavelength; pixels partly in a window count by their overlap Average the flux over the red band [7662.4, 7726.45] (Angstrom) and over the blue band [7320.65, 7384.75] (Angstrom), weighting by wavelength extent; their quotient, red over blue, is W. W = 0.88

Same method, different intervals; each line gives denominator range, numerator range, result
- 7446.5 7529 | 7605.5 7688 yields 0.95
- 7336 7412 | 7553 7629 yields 0.88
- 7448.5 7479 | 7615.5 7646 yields 0.95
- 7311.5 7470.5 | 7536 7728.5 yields 0.91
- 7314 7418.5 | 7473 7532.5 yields 0.92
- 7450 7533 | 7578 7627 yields 0.94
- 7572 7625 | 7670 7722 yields 1.04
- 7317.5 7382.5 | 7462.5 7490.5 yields 0.89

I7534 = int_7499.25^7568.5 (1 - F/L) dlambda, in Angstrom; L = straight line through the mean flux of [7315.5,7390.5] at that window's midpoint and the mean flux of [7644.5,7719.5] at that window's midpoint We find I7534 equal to 3.2 Angstrom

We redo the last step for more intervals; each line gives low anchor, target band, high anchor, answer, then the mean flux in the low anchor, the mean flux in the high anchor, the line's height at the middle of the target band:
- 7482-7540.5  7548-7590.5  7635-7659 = 0.70 Angstrom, 7.84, 7.46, 7.68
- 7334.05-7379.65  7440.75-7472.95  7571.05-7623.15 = 1.28 Angstrom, 8.7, 7.45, 8.18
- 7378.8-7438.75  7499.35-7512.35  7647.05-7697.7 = 0.57 Angstrom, 8.13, 7.68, 7.97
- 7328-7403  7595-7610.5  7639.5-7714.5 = 0.68 Angstrom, 8.62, 7.59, 7.83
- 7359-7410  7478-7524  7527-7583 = 0.56 Angstrom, 8.35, 7.64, 7.87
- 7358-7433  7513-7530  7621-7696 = -0.57 Angstrom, 8.26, 7.59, 7.94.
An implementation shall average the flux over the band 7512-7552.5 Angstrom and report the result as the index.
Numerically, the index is 7.88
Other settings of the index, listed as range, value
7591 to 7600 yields 7.79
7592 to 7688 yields 7.53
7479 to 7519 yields 7.73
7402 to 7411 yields 7.86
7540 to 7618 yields 7.52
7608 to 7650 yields 7.47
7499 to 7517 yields 7.81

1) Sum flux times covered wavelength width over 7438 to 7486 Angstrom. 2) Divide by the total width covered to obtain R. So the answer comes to 7.89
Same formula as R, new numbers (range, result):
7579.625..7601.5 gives 7.64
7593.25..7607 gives 7.53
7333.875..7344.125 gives 8.75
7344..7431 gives 8.36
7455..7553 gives 7.81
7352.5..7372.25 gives 8.63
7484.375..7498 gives 7.69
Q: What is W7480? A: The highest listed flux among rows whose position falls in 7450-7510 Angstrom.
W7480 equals 8.574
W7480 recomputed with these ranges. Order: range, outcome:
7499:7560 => 8.834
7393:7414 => 8.902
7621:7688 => 9.08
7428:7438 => 8.483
